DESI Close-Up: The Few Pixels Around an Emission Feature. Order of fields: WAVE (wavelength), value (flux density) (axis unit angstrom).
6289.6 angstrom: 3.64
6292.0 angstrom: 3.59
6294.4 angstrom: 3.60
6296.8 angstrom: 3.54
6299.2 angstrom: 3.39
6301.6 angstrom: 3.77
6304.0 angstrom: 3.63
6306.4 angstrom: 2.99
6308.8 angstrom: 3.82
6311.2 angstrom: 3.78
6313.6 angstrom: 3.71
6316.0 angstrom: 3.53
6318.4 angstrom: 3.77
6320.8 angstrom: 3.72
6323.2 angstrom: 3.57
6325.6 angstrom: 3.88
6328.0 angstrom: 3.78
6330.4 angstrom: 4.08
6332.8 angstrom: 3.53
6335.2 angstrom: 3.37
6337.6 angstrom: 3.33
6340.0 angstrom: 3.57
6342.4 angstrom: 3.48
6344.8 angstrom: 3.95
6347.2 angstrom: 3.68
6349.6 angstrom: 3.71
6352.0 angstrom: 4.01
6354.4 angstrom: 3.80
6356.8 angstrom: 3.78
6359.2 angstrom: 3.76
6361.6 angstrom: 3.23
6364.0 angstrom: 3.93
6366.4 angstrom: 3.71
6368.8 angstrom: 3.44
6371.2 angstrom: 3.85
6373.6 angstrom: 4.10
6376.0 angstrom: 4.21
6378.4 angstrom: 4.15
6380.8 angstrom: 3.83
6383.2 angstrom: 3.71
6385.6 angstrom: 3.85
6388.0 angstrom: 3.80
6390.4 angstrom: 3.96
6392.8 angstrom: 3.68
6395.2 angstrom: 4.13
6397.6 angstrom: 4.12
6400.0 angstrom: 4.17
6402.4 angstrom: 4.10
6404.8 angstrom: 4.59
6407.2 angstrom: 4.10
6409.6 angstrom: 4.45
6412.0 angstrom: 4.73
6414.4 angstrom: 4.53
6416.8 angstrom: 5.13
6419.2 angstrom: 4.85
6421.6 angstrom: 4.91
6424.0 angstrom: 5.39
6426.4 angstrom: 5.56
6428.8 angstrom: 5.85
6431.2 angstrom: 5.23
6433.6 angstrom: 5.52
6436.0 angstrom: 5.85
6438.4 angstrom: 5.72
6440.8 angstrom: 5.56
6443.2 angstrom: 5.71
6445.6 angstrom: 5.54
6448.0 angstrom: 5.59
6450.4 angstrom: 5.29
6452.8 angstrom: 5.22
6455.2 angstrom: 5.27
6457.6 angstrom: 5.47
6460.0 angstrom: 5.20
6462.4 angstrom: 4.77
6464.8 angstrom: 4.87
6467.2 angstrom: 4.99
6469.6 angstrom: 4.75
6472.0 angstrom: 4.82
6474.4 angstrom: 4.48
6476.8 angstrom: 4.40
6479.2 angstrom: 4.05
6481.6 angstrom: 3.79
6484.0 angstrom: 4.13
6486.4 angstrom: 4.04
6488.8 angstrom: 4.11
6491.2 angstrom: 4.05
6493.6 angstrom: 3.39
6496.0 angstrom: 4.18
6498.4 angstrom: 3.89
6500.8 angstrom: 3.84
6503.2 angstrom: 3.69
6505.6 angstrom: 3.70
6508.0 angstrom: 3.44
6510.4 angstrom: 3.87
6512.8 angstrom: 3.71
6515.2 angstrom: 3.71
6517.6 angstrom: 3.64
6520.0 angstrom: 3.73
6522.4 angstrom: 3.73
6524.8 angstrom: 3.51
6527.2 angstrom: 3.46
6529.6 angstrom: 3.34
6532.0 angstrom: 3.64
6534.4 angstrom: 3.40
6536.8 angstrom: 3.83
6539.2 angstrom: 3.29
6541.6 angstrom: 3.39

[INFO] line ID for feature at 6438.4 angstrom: Mg II 2798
